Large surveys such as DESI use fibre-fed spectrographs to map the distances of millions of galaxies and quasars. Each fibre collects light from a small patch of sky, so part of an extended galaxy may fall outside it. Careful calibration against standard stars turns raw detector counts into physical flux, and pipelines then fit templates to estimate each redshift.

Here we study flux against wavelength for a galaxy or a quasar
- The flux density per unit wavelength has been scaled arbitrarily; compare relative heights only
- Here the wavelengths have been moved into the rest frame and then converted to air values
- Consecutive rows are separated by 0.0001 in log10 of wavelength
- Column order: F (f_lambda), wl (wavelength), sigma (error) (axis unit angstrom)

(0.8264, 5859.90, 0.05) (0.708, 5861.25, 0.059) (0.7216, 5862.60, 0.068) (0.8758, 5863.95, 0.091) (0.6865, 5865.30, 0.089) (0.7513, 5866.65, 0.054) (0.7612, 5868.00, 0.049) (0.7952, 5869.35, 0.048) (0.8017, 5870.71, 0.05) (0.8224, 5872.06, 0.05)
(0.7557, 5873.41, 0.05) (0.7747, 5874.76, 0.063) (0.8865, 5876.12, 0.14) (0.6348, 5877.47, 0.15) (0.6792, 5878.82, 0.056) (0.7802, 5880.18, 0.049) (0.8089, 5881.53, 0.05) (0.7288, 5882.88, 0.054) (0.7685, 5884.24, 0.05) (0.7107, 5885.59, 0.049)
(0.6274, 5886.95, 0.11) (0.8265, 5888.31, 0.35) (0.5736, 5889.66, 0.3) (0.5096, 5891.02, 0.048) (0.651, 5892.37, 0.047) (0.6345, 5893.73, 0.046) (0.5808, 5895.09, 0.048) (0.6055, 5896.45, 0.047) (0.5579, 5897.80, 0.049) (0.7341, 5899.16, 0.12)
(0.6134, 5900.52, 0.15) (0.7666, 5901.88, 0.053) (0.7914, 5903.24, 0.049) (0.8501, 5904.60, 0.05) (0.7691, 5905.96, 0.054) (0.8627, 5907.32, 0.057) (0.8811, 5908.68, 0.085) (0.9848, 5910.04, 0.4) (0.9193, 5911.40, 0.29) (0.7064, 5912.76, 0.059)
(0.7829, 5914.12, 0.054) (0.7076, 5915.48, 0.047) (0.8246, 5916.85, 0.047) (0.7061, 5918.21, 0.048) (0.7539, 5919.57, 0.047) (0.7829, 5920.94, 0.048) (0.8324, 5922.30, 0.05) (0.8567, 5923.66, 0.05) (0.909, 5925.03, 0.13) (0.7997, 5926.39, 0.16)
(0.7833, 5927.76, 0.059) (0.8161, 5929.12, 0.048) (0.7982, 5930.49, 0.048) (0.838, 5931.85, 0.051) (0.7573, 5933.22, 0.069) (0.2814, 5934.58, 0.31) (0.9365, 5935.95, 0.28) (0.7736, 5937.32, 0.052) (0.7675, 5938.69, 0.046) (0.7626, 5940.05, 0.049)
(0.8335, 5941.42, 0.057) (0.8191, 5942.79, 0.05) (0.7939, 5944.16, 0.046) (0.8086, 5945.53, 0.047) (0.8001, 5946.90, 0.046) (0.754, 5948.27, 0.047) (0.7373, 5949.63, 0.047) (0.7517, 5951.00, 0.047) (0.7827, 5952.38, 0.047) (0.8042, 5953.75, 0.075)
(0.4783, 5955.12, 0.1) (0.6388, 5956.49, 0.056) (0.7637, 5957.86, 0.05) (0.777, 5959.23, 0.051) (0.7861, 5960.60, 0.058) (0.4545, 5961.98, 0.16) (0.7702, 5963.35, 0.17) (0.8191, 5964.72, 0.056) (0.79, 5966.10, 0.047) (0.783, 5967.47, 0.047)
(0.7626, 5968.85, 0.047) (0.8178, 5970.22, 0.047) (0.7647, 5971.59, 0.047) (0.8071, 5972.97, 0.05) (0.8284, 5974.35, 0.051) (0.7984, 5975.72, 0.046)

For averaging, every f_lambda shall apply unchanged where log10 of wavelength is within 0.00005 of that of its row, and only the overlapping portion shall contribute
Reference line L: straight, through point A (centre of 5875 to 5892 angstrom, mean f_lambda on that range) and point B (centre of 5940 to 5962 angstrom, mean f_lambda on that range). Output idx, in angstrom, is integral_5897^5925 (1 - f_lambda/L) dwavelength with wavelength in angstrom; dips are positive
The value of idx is -2.3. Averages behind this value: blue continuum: 0.712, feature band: 0.786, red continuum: 0.746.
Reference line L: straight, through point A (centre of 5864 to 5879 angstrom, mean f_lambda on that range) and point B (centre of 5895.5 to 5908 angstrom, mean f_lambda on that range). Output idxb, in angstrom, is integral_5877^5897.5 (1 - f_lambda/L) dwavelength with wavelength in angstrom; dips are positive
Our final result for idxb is 2.0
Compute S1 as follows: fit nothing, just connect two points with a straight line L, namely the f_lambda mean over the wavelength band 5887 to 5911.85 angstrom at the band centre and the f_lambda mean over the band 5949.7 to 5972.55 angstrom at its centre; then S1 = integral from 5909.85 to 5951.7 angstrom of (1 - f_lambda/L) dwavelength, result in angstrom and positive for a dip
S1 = -3.1 angstrom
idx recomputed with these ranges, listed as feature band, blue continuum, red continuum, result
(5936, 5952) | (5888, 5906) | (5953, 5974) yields -1.6 angstrom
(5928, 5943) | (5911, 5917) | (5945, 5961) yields -0.1 angstrom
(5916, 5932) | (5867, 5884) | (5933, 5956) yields -1.2 angstrom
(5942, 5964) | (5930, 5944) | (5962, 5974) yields 0.9 angstrom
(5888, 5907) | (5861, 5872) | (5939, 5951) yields 2.4 angstrom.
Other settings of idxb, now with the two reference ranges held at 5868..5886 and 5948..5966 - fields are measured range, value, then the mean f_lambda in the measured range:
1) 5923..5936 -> -0.6 angstrom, 0.77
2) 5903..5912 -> -1.5 angstrom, 0.869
